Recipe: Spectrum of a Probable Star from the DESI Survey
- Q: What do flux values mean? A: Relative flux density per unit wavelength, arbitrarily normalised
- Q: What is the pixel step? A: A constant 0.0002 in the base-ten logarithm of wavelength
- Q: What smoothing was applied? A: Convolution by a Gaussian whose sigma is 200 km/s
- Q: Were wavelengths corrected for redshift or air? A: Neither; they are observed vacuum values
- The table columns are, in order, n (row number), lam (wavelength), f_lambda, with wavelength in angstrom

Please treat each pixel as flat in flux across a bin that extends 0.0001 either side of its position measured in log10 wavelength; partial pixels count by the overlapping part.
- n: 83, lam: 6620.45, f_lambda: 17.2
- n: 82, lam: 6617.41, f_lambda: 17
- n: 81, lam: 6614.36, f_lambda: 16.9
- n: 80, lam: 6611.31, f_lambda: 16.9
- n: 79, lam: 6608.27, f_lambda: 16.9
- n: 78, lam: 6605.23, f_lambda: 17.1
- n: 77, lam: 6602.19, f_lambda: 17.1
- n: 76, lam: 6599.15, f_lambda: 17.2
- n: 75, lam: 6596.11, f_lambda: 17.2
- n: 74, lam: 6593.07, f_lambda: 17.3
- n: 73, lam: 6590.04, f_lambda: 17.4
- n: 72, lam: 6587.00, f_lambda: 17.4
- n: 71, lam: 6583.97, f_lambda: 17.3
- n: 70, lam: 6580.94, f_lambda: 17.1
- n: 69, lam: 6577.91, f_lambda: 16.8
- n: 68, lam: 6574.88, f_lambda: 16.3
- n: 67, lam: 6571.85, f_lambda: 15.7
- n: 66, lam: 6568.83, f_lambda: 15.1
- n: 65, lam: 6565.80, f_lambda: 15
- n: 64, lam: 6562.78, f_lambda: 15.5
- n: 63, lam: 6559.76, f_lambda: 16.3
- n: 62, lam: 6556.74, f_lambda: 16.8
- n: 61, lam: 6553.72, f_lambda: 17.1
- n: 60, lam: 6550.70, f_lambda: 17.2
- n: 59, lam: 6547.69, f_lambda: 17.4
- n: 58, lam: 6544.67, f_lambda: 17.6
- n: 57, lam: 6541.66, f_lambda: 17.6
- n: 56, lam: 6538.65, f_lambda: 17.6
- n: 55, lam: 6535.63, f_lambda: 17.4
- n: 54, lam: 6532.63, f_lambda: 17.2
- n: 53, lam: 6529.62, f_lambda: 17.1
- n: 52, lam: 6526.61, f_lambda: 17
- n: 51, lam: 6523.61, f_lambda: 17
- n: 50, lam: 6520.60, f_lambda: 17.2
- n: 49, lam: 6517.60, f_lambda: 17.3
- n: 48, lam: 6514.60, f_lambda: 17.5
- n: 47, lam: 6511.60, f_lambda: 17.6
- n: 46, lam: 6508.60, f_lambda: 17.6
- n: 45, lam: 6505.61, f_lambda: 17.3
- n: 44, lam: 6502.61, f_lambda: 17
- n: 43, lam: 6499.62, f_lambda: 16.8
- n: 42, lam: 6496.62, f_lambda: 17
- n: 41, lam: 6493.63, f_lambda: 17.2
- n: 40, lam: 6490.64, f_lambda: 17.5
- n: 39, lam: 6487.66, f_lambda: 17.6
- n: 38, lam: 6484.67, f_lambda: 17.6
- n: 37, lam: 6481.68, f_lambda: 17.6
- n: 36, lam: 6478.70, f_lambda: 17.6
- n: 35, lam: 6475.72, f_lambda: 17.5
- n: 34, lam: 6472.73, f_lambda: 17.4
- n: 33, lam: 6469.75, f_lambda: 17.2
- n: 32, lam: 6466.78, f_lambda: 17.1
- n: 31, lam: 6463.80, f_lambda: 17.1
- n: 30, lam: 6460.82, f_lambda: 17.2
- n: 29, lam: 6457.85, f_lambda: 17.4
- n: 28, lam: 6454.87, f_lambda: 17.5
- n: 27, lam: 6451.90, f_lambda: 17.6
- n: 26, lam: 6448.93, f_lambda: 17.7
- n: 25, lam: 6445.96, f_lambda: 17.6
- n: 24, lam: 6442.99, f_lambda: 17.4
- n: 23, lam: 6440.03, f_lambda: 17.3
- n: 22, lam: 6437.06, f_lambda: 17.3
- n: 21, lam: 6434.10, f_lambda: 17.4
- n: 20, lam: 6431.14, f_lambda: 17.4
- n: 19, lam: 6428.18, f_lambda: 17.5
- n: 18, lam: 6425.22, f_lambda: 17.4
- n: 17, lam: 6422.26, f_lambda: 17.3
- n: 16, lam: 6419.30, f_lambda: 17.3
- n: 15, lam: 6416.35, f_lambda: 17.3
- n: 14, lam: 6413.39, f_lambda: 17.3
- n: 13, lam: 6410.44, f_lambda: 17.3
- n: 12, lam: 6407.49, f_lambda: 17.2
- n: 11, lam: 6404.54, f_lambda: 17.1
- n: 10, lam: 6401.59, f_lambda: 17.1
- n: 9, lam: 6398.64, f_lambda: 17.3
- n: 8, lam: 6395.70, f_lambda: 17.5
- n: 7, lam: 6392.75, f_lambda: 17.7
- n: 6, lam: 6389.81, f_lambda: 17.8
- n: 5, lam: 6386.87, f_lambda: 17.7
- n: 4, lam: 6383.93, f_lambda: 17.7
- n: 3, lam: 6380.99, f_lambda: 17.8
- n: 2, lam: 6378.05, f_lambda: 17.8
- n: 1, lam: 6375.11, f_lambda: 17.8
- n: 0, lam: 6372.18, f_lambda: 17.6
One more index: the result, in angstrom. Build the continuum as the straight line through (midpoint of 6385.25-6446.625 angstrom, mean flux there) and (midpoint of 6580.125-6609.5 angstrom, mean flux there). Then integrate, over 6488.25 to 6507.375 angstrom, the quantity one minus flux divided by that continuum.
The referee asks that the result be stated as 0.2 angstrom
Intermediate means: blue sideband 17.4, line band 17.2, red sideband 17.2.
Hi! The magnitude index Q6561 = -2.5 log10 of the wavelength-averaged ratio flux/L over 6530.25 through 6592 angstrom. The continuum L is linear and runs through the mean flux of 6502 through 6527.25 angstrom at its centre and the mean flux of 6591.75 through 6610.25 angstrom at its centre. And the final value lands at 0.03 mag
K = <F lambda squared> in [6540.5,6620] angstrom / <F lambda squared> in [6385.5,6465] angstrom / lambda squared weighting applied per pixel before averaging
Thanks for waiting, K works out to 1.0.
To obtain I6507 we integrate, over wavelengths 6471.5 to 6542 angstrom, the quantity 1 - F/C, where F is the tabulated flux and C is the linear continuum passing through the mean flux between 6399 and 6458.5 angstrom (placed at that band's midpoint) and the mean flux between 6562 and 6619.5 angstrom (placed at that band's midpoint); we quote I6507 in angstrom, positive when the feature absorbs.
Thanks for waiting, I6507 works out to -1.2 angstrom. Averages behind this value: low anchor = 17.4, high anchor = 16.7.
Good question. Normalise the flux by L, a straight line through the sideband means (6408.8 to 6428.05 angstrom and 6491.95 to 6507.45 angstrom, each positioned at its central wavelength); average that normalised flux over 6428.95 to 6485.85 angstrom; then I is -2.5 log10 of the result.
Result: -0.01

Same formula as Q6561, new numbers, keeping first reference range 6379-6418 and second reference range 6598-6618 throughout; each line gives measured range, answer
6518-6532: 0.01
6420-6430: 0.00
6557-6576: 0.09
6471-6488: -0.02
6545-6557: 0.00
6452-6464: 0.00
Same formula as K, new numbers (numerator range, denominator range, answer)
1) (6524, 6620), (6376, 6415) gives 1.02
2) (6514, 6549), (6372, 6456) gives 1.03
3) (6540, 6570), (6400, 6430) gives 1.00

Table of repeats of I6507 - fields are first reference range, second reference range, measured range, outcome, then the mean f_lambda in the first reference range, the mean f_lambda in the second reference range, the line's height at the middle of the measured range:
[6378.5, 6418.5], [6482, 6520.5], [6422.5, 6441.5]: 0.0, 17.5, 17.3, 17.4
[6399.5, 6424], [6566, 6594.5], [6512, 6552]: -1.2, 17.2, 16.6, 16.8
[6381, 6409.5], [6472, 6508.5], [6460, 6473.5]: 0.1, 17.5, 17.3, 17.4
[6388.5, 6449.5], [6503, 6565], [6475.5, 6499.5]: -0.2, 17.4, 17.1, 17.2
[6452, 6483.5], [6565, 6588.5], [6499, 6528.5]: -0.5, 17.4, 16.4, 17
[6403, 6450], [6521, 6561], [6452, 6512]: -0.2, 17.4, 17.2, 17.3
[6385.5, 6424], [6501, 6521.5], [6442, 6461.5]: -0.1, 17.4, 17.4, 17.4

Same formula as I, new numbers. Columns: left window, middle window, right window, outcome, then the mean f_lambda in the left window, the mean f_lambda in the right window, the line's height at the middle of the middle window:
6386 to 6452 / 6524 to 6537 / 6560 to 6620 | -0.014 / 17.4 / 16.7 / 16.9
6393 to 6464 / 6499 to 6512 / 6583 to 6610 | 0.002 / 17.4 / 17.2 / 17.3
